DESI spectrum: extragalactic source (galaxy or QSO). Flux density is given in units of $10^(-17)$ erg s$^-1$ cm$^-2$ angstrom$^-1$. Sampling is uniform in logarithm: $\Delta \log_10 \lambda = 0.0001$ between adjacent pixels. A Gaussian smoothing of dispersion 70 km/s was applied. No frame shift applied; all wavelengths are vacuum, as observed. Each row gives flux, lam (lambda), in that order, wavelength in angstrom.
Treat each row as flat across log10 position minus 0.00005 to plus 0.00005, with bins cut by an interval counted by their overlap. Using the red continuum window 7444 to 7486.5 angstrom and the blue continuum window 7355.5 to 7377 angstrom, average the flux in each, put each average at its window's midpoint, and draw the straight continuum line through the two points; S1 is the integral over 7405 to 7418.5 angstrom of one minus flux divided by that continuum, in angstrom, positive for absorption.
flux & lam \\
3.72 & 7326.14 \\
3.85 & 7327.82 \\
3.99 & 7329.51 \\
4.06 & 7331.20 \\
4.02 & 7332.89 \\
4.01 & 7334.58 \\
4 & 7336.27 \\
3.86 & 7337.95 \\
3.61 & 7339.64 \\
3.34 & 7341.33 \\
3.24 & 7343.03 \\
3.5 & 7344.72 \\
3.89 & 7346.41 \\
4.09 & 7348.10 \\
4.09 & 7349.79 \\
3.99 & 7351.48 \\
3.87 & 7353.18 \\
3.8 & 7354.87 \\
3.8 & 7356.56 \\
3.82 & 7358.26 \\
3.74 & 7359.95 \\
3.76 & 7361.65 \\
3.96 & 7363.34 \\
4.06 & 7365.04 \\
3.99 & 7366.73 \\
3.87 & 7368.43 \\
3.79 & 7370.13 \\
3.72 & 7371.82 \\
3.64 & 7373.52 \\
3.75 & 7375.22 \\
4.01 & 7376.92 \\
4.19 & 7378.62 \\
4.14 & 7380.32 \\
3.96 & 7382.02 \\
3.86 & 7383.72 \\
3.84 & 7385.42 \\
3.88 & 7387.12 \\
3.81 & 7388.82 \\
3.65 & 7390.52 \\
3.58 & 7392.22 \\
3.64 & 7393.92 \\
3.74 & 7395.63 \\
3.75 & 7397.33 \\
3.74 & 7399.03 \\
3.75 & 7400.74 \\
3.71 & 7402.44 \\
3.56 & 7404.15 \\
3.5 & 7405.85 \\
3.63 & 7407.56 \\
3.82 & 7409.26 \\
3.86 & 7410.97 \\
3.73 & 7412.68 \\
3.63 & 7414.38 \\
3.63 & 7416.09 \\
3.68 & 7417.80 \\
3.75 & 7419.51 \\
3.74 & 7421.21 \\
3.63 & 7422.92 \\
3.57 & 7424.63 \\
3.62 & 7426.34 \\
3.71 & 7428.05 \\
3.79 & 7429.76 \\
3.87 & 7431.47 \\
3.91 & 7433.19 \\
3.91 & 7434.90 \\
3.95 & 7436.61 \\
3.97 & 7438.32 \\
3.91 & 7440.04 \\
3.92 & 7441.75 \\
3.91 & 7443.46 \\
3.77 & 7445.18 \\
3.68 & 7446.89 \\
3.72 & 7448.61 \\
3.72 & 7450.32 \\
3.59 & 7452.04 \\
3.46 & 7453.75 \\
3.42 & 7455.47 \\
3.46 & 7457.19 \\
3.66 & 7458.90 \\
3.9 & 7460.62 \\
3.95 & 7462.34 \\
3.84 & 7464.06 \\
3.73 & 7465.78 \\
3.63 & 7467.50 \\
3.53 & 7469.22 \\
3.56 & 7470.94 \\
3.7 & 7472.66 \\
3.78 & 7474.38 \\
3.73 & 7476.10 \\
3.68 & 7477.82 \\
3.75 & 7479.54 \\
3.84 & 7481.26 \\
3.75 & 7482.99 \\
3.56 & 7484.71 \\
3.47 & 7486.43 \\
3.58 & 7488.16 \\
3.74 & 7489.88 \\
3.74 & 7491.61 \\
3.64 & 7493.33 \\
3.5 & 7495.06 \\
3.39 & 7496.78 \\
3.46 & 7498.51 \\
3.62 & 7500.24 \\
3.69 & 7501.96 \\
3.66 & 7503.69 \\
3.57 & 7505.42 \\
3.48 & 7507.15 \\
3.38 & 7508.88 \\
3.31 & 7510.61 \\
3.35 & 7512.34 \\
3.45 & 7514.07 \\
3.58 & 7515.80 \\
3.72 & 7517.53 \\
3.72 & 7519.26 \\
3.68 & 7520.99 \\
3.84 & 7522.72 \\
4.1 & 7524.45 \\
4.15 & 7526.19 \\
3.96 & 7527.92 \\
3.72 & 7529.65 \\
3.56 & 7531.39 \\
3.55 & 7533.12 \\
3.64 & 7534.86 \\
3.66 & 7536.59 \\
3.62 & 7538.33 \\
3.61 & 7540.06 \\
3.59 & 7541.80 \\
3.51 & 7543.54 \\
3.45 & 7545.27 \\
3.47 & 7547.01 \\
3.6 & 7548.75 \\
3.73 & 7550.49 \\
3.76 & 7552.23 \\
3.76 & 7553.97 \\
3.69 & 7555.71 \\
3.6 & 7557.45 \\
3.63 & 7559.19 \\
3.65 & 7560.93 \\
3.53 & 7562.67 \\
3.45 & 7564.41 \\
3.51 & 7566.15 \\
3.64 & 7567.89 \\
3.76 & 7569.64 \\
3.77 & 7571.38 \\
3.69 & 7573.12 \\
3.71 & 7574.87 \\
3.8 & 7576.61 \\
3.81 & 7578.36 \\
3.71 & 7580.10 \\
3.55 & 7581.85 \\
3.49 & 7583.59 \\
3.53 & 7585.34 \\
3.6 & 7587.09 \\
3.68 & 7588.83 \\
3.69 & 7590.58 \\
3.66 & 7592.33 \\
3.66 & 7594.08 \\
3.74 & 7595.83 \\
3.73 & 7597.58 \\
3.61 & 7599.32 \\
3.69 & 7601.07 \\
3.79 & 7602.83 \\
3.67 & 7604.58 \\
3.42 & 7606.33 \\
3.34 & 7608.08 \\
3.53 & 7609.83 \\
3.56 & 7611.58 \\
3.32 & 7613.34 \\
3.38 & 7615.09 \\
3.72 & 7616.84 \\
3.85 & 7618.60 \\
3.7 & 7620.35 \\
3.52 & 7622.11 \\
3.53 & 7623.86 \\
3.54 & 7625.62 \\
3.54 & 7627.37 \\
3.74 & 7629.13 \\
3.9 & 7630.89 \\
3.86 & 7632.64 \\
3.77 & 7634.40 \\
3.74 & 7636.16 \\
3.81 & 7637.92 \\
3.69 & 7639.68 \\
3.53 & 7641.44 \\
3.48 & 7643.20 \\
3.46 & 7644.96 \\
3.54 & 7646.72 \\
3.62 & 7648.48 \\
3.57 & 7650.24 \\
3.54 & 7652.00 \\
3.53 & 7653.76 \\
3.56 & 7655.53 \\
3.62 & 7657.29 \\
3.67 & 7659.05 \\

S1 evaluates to 0.3 angstrom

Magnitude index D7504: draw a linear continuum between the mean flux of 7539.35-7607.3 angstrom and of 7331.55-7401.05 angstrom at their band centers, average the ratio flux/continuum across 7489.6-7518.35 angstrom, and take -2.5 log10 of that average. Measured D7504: 0.048 mag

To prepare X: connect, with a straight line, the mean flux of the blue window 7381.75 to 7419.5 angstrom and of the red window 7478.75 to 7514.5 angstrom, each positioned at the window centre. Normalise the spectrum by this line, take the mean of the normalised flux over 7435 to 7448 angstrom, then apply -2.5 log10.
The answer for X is -0.062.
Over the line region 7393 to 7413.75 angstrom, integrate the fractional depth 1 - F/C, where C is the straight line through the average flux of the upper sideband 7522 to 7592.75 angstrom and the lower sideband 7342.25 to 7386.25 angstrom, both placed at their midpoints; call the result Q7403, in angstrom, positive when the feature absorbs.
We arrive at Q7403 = 0.7 angstrom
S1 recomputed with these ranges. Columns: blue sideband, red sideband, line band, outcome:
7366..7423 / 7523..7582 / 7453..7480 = 0.4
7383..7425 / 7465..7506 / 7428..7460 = -0.7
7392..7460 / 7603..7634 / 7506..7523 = 0.6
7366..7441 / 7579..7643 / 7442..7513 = 1.8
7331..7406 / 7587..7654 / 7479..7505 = 0.7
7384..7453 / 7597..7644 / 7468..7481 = 0.1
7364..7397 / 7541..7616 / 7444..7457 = 0.5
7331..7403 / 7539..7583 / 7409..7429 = 0.4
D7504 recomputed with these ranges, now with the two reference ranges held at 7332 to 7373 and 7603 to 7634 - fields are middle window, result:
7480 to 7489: 0.02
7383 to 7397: 0.01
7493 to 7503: 0.05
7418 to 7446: -0.01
